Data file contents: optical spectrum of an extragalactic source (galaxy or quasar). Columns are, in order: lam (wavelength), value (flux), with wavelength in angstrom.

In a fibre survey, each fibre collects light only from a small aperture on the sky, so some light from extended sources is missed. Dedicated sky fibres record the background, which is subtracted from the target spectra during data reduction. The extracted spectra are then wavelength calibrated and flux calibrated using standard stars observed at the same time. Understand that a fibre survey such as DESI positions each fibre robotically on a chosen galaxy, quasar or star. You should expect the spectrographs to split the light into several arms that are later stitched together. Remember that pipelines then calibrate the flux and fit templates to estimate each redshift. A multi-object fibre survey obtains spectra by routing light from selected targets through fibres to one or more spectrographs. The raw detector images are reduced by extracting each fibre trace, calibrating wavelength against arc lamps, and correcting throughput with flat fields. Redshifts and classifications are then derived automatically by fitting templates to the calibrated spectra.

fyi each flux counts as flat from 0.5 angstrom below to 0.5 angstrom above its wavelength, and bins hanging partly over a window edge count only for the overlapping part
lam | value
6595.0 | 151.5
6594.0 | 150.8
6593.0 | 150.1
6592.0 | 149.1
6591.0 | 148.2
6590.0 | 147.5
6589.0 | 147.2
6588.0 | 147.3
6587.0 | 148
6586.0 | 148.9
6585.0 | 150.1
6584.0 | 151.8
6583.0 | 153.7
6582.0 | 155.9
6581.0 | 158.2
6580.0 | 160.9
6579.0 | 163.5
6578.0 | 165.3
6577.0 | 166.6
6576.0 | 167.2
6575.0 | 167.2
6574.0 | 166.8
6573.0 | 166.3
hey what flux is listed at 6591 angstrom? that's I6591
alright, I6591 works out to 148.2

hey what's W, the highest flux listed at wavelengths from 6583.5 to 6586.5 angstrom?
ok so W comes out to 151.8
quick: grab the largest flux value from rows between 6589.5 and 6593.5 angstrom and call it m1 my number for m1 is 150.1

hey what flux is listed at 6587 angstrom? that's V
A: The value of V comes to 148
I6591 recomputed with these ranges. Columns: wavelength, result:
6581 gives 158.2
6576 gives 167.2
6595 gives 151.5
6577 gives 166.6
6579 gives 163.5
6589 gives 147.2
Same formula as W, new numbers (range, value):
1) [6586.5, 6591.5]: 148.2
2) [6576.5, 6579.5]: 166.6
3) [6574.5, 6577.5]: 167.2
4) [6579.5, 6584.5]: 160.9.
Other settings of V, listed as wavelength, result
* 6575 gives 167.2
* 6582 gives 155.9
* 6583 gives 153.7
